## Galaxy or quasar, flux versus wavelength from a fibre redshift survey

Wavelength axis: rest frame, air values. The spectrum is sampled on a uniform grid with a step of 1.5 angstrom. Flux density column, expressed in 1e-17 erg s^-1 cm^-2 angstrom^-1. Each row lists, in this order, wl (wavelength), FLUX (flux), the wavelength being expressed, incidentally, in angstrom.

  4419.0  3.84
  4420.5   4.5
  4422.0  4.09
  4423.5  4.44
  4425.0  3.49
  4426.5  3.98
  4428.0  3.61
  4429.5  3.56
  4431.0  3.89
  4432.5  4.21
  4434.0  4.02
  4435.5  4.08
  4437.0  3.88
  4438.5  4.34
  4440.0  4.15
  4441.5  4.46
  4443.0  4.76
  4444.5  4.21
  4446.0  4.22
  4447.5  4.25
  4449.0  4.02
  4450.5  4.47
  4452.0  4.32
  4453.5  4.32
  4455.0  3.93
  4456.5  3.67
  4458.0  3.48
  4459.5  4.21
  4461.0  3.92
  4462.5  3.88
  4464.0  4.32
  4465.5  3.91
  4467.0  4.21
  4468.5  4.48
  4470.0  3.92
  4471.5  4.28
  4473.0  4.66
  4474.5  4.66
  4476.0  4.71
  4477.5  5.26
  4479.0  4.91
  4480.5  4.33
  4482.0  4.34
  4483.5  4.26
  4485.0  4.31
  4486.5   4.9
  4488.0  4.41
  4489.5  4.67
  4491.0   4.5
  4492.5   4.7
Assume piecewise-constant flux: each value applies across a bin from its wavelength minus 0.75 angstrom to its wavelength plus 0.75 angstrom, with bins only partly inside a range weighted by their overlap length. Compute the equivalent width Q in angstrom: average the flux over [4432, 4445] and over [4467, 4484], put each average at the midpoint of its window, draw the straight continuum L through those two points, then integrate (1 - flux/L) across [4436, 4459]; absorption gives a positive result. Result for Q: 0.7 angstrom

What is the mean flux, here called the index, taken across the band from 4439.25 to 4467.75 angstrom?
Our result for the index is 4.14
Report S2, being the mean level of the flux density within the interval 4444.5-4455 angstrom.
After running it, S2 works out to 4.24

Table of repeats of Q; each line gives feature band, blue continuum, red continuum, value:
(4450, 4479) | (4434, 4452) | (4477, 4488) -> 1.2 angstrom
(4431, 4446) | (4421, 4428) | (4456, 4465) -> -1.0 angstrom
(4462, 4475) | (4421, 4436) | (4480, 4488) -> 0.1 angstrom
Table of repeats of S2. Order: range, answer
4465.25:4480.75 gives 4.51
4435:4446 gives 4.27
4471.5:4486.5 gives 4.6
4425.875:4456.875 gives 4.12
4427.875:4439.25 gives 3.97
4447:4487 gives 4.29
